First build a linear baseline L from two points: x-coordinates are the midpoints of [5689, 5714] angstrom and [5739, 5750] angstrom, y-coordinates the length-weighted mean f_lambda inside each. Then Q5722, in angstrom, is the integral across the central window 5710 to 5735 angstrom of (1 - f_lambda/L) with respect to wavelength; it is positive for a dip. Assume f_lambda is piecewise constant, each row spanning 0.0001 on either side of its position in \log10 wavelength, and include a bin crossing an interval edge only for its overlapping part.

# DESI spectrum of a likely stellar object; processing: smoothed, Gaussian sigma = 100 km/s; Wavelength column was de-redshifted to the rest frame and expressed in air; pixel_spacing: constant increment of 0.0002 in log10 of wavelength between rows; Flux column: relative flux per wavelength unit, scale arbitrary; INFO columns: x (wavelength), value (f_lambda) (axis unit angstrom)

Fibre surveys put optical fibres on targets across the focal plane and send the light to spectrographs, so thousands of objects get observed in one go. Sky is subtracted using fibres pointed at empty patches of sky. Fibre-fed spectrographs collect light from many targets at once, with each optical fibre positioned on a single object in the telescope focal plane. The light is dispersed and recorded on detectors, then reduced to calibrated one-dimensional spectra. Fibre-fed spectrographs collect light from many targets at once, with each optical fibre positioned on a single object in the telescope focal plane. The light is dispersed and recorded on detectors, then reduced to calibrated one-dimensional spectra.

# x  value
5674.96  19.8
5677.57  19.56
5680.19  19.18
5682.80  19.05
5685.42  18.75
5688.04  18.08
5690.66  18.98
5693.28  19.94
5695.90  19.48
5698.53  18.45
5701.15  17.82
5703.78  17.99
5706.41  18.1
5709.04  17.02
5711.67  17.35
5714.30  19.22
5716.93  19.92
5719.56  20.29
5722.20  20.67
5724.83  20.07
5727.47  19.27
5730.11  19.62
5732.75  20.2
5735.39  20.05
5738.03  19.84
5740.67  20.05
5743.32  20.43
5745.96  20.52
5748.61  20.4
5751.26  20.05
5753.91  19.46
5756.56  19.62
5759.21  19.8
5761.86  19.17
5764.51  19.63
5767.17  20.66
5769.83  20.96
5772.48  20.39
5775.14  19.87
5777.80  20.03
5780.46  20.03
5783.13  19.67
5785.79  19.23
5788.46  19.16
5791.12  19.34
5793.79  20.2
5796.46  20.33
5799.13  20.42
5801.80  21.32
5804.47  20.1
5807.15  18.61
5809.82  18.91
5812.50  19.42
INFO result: -0.35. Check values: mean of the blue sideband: 18.4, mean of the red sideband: 20.3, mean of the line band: 19.6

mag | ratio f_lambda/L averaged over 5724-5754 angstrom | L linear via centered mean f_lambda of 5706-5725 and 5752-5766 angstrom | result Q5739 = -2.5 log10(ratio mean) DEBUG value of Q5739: -0.037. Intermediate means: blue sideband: 19.1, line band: 20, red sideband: 19.6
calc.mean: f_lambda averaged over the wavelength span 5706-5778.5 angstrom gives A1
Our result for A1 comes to 19.8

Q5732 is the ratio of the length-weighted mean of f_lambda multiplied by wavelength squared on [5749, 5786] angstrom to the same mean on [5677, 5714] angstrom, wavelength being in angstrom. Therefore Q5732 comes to 1.1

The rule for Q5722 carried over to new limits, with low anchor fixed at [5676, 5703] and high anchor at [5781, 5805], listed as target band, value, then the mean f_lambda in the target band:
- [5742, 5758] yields -0.45 angstrom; 20.1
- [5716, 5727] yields -0.53 angstrom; 20.2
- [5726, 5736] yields -0.22 angstrom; 19.8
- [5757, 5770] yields -0.17 angstrom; 19.9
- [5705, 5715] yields 0.67 angstrom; 17.8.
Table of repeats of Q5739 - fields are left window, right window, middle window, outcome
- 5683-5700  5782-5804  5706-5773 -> -0.02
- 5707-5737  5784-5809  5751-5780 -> -0.02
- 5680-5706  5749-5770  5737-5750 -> -0.04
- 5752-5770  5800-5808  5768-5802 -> 0.00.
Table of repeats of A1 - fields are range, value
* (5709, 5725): 19.3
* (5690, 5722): 18.8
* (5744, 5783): 20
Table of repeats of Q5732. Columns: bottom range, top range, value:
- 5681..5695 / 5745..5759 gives 1.08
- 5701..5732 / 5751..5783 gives 1.07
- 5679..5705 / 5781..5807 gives 1.10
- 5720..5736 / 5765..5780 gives 1.03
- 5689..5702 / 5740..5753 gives 1.09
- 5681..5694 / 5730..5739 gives 1.07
